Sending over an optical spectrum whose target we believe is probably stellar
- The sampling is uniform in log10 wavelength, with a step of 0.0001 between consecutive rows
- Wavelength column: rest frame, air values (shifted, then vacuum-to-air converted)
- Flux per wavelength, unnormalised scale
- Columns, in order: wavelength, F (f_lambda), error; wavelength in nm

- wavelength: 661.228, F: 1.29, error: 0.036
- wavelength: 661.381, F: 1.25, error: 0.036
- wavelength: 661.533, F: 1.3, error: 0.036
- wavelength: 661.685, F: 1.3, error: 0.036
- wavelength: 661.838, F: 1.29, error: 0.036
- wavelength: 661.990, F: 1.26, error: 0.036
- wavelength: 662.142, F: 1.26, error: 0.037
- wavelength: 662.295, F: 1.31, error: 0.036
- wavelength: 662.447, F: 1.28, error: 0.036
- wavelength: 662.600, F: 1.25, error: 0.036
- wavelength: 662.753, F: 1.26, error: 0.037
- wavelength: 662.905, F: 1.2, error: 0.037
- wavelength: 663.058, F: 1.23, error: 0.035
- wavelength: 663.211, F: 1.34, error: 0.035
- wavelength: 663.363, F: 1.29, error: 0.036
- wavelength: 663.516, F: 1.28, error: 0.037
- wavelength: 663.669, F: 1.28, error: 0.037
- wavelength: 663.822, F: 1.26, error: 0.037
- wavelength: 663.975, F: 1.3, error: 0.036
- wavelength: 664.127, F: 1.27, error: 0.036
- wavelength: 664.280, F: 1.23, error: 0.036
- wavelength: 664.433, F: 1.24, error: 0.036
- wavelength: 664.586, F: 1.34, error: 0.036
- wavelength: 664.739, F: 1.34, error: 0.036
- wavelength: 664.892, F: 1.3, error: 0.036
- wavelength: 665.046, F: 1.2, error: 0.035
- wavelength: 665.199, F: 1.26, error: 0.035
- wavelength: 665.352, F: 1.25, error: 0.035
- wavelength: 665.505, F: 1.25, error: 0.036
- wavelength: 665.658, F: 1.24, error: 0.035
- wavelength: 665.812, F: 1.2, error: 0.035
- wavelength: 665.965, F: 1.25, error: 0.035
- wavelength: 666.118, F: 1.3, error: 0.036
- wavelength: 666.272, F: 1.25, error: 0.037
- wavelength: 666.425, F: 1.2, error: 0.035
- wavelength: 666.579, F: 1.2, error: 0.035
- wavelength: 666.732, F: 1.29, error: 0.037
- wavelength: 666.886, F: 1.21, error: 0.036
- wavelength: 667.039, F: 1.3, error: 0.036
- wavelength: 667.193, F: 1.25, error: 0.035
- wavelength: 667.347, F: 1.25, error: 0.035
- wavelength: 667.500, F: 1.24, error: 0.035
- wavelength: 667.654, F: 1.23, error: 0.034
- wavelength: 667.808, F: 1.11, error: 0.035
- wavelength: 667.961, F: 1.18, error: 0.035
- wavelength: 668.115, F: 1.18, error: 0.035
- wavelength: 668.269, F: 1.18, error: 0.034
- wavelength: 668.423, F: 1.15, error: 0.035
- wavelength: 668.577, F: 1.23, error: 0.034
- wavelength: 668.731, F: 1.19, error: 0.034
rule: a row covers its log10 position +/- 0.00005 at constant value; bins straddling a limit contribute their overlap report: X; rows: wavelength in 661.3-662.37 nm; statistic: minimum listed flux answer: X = 1.25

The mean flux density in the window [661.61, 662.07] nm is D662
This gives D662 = 1.28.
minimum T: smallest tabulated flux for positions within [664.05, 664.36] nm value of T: 1.23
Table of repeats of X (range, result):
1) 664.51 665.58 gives 1.2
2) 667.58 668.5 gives 1.11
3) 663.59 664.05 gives 1.26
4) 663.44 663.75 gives 1.28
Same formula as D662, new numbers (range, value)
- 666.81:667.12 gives 1.26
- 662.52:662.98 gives 1.24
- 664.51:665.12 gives 1.29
